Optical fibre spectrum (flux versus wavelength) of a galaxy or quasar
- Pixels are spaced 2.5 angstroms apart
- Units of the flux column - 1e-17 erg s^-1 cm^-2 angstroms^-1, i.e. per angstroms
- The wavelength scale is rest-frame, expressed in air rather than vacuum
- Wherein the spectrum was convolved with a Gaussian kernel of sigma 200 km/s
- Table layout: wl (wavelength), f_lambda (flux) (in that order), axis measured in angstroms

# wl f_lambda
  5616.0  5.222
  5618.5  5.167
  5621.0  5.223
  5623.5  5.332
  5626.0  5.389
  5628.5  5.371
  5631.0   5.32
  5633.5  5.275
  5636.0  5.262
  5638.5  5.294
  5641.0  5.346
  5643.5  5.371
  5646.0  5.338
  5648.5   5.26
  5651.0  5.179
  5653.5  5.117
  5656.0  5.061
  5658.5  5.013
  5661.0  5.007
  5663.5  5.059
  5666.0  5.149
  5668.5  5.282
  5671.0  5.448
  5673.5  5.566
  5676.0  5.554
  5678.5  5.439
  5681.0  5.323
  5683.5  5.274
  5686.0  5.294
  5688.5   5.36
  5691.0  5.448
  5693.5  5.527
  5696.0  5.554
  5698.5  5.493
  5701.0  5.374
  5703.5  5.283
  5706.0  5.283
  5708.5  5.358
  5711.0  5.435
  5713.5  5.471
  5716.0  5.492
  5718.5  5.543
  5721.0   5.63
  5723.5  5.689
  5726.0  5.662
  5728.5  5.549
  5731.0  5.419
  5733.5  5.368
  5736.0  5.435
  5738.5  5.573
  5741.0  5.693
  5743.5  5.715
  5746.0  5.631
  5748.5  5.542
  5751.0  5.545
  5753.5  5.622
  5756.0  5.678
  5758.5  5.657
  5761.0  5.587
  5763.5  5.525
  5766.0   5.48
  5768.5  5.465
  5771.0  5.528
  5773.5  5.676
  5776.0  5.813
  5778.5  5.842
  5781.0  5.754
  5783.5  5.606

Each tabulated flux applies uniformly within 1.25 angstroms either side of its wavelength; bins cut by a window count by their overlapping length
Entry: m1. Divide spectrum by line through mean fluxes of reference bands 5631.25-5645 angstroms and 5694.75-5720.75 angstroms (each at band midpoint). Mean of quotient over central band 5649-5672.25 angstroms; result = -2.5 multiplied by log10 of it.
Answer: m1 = 0.04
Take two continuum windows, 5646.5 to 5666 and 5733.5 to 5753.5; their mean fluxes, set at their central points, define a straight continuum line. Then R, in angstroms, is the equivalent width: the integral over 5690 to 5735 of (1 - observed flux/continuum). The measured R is -0.5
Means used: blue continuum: 5.11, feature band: 5.48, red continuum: 5.58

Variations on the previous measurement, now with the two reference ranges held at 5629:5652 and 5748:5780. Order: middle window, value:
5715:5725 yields -0.16 angstroms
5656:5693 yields 0.60 angstroms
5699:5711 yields 0.26 angstroms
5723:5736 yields 0.02 angstroms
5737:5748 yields -0.16 angstroms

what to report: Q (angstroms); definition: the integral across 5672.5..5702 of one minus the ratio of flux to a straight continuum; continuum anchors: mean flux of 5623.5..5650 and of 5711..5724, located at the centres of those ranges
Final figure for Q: 0.2 angstroms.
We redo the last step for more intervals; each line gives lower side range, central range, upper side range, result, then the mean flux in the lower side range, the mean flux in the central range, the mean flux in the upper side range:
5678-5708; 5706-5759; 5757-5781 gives -0.4 angstroms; 5.39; 5.55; 5.63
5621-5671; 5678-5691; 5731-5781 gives 0.1 angstroms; 5.24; 5.34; 5.6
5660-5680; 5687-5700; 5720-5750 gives -0.1 angstroms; 5.32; 5.47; 5.57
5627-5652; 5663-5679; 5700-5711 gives -0.1 angstroms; 5.3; 5.37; 5.34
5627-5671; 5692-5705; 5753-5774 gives -0.2 angstroms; 5.23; 5.44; 5.57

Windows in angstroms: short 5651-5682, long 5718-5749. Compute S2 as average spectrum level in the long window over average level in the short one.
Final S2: 1.06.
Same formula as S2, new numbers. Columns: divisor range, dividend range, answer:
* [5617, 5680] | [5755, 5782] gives 1.07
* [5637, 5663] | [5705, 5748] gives 1.06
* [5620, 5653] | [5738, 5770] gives 1.06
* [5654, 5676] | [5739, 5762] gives 1.08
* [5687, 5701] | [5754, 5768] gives 1.02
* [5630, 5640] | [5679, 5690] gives 1.01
